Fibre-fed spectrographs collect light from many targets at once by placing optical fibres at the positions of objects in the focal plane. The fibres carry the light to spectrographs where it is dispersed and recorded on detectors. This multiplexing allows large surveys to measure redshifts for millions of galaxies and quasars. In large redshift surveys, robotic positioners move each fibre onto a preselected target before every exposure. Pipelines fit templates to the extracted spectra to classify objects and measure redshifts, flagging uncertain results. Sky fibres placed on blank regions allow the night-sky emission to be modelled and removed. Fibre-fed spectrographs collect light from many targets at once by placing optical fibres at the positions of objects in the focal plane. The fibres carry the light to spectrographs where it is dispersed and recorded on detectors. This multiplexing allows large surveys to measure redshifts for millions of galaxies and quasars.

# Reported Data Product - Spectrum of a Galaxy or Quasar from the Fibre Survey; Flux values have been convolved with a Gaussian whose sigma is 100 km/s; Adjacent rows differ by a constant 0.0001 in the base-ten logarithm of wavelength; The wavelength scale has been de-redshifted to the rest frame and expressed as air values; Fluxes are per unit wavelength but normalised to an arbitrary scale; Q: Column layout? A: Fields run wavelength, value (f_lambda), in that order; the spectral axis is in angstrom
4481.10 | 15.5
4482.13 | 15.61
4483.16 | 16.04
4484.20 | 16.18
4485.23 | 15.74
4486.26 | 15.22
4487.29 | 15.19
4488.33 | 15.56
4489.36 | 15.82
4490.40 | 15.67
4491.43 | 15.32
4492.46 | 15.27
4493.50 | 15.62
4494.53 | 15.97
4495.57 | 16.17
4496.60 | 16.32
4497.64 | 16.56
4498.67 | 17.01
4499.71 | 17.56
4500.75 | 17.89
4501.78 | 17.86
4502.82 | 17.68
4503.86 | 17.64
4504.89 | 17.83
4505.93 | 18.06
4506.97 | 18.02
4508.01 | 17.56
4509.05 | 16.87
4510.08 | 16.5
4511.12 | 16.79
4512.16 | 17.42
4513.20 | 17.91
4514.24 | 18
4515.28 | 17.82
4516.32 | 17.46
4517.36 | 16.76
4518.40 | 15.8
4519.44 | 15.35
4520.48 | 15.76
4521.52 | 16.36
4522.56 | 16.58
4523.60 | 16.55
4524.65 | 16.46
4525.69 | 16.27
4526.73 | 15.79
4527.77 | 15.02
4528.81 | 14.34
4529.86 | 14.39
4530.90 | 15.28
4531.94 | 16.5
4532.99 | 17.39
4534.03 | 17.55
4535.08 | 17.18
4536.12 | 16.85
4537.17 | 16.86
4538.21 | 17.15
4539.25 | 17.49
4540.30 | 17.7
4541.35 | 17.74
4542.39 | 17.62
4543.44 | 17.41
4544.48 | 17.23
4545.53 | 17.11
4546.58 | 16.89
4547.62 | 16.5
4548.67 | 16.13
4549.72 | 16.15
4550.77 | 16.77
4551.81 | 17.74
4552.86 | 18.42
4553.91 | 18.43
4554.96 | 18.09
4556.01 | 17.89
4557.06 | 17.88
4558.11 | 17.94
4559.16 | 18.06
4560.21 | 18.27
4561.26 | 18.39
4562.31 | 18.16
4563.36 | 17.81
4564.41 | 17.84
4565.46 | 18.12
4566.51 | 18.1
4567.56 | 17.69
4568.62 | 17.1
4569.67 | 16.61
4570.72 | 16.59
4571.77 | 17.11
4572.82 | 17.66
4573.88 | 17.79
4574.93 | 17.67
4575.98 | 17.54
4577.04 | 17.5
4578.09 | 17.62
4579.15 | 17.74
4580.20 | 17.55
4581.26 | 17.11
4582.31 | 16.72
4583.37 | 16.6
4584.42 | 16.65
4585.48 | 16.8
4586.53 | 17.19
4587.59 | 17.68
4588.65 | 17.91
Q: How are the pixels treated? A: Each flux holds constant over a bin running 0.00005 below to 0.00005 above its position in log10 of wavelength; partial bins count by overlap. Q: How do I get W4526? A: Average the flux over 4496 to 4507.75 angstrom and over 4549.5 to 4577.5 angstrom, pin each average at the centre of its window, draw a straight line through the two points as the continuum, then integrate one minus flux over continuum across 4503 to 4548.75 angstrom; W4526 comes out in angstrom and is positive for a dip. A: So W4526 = 1.92 angstrom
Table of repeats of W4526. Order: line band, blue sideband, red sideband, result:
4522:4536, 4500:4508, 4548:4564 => 1.3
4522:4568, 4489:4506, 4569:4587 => -0.3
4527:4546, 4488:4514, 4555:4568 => 0.9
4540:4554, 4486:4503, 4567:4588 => -0.3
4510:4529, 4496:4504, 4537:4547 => 0.9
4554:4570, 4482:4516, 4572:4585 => -0.6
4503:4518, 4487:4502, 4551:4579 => -0.8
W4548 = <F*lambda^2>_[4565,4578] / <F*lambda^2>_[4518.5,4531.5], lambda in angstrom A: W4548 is 1.14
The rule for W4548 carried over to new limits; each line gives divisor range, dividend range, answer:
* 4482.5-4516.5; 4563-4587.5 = 1.07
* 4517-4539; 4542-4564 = 1.10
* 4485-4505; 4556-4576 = 1.12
